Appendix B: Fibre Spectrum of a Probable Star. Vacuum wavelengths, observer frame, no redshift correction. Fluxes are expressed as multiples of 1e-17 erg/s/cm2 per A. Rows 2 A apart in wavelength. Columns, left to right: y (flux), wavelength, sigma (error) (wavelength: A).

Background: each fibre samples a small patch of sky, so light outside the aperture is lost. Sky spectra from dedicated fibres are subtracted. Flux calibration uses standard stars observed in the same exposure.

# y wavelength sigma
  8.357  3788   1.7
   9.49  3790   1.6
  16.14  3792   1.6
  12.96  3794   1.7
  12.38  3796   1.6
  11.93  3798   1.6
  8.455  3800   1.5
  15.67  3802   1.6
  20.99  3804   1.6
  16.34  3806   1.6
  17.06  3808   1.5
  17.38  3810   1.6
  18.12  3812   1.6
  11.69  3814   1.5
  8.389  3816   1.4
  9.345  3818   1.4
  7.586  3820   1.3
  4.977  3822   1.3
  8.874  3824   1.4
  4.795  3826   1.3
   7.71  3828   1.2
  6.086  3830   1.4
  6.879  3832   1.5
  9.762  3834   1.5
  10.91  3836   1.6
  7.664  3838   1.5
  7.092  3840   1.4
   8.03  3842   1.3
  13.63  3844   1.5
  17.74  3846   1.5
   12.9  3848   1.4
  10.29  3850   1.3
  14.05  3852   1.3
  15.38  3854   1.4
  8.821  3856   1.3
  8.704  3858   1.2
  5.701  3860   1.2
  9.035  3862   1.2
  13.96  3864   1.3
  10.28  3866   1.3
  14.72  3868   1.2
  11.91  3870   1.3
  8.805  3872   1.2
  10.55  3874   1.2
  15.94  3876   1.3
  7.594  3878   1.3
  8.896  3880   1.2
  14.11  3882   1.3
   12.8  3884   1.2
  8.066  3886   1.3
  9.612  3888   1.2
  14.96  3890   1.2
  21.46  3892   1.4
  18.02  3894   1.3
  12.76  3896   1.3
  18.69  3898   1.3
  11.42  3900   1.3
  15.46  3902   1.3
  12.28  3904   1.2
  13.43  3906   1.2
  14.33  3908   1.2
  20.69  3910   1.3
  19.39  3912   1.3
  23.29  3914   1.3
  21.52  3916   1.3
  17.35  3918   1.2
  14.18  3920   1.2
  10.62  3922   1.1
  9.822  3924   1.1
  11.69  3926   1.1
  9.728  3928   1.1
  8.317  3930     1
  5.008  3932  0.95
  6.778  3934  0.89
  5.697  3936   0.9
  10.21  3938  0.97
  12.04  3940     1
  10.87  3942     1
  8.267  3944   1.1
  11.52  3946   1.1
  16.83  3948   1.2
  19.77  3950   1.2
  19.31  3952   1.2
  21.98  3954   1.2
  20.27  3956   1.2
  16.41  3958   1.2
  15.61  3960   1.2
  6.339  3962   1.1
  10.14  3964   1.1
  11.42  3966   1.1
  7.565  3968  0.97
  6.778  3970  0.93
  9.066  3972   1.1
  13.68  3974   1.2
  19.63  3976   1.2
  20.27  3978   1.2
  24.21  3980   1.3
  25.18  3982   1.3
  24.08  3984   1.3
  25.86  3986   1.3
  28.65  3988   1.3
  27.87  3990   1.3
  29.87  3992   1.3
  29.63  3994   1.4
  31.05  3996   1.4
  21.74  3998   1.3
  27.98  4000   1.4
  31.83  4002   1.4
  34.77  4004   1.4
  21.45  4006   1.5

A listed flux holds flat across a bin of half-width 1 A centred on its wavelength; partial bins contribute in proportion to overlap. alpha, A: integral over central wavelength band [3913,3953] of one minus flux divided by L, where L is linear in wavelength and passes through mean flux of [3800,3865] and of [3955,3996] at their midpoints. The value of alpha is 9.4 A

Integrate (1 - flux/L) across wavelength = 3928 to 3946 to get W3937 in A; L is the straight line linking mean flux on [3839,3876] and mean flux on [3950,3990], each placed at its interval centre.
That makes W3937 8.1 A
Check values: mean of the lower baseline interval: 11.3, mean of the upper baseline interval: 17.5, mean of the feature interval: 8.65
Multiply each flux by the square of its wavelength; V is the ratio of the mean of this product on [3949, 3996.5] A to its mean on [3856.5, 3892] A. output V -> 1.8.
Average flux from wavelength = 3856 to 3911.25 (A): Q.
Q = 12.7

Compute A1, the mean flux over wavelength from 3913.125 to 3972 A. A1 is 12.7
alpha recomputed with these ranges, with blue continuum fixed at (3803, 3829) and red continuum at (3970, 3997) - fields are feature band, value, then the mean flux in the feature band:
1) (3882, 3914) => 4.2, 15.1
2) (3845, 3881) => 8.4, 11.4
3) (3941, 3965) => 7.2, 14.8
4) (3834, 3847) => 2.6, 10.8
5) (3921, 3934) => 6.9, 9.01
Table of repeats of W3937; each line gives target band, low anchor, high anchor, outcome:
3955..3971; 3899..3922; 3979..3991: 7.8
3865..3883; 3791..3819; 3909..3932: 3.8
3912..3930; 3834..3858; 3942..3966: -1.3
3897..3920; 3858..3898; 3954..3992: -4.8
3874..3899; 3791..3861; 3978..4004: 5.5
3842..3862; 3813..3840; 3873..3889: -4.8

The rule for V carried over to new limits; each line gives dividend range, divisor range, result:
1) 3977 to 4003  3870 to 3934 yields 2.08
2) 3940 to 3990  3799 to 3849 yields 1.60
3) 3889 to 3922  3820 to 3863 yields 1.82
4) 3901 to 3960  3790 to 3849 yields 1.31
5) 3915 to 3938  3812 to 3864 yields 1.18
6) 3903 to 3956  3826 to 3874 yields 1.39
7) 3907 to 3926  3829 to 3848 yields 1.73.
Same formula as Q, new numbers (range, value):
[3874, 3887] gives 11.2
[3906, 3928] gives 15.9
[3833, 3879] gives 11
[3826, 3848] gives 9.49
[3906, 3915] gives 18.8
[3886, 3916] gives 16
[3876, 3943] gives 13.1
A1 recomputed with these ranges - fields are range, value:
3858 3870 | 10.7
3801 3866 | 11.1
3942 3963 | 15.4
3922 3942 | 9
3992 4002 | 28.2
